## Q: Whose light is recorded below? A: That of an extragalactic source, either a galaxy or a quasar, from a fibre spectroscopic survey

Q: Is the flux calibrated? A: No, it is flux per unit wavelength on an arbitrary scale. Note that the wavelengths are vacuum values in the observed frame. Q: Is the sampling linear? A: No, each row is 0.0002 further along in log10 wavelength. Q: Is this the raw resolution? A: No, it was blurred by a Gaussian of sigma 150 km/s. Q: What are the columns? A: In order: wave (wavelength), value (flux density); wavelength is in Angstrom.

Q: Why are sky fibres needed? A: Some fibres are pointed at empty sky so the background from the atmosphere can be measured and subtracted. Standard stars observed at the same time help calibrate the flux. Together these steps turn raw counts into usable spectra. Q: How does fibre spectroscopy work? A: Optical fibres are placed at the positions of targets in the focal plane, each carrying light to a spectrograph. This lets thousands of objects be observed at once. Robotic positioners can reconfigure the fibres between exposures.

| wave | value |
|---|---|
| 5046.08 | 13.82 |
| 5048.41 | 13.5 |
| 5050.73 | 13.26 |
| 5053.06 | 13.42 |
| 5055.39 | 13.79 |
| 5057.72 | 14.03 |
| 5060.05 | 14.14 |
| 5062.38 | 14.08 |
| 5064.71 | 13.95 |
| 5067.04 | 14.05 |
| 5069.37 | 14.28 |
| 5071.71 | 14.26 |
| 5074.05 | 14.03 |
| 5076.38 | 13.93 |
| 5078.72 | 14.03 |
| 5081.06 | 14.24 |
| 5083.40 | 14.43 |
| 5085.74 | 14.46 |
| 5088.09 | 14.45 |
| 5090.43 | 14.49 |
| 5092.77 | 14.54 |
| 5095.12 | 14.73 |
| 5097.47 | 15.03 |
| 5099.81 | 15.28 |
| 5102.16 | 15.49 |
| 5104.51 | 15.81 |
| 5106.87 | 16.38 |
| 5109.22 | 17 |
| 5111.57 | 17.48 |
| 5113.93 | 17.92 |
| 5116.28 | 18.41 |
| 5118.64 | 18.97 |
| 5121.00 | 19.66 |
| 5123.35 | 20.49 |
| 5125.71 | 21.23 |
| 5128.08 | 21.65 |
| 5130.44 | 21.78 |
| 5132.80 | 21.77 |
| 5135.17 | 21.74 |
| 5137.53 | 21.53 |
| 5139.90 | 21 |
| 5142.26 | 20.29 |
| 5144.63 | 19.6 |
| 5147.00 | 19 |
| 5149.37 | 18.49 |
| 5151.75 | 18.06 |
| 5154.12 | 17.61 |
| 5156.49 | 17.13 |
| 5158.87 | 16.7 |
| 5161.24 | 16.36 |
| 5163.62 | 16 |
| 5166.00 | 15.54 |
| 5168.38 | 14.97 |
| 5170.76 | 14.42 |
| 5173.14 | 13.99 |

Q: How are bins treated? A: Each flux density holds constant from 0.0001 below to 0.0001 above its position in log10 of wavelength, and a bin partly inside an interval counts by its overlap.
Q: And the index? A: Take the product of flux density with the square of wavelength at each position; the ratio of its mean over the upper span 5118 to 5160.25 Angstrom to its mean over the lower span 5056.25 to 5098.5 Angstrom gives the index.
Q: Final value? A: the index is 1.42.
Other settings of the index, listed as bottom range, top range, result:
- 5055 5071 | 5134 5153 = 1.46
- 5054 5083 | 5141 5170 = 1.28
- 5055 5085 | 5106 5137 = 1.42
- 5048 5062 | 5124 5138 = 1.62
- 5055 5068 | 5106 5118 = 1.28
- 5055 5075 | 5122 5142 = 1.56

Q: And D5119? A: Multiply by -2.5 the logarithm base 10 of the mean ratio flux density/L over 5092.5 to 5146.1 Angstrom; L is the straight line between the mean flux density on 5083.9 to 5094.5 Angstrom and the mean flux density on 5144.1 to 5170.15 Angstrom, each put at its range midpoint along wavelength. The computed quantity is -0.19 mag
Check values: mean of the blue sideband 14.5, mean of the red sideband 17.1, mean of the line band 18.7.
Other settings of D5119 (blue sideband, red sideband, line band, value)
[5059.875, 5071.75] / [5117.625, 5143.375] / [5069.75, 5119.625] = 0.11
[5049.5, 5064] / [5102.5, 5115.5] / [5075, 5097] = 0.08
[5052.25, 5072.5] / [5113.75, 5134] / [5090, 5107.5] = 0.17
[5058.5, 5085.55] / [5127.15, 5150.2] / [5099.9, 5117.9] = 0.06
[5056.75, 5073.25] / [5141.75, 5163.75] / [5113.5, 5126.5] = -0.18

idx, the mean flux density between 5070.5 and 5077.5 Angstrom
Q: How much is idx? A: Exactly 14.1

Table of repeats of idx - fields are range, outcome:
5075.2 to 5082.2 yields 14.1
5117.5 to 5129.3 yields 20.4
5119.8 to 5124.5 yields 20.1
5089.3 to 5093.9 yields 14.5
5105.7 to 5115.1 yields 17.2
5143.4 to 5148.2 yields 19.3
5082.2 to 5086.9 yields 14.4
